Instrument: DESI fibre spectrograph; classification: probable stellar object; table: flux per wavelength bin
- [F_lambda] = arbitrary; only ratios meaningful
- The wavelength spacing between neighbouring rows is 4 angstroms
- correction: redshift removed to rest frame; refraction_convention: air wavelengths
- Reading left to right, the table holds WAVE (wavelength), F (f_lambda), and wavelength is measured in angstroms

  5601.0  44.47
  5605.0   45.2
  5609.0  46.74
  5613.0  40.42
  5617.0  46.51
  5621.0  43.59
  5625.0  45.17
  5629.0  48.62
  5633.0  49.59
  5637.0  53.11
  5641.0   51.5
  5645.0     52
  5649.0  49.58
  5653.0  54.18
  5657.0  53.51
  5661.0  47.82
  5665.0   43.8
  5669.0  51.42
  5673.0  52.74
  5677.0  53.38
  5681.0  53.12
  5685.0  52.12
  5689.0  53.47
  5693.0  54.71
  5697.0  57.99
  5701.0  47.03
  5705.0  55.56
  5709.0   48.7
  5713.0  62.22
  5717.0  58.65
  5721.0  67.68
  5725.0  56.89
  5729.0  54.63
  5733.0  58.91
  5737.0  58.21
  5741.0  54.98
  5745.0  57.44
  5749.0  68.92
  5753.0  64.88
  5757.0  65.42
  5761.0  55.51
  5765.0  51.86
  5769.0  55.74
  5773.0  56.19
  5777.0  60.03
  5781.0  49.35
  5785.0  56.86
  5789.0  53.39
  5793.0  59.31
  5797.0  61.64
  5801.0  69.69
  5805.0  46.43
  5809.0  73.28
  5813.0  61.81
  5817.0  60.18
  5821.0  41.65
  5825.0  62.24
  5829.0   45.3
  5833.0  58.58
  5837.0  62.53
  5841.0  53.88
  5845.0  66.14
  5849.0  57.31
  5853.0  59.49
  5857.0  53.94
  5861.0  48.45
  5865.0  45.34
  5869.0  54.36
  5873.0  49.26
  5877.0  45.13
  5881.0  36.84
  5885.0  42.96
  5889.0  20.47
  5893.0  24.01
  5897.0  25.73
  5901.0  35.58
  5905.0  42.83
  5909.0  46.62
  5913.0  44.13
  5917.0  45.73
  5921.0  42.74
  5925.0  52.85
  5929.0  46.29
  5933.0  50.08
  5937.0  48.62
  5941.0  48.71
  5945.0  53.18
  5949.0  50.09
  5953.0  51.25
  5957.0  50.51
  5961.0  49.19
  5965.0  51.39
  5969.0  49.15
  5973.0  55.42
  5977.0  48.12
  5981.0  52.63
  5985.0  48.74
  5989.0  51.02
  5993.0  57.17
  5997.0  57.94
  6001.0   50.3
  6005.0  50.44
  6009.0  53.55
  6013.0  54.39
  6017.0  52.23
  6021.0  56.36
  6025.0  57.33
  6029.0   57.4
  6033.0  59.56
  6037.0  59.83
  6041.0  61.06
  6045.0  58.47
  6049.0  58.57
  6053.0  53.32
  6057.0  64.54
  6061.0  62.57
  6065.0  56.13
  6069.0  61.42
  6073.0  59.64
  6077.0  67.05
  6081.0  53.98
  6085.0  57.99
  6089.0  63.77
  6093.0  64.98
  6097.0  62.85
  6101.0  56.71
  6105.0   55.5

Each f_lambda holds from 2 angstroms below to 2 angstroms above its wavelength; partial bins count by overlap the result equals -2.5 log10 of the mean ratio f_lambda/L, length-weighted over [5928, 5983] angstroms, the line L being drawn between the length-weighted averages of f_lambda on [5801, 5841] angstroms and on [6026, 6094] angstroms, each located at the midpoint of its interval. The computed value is 0.17 mag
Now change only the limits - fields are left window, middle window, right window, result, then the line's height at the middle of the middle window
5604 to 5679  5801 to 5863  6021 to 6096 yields -0.06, 53.9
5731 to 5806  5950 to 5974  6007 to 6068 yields 0.14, 57.9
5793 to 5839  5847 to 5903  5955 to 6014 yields 0.30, 56.2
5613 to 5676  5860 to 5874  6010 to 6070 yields 0.10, 54.2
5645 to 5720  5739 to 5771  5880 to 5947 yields -0.20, 49.4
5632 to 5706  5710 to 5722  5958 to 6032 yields -0.18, 52.1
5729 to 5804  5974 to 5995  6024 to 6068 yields 0.14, 59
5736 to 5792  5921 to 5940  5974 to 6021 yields 0.11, 54.1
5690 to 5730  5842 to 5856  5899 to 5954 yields -0.19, 50.3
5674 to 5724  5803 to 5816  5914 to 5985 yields -0.15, 52.8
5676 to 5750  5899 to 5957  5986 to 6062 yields 0.19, 56.4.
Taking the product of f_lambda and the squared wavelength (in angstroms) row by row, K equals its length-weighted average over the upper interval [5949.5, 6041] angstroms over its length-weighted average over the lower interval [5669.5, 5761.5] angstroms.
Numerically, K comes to 1.03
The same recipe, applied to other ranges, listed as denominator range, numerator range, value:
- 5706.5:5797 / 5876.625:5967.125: 0.80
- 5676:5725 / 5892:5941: 0.83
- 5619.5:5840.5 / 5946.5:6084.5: 1.10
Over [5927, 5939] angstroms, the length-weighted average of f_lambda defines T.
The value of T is 48.3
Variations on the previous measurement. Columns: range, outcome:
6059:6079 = 61.4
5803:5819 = 60.4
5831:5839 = 60.6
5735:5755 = 60.9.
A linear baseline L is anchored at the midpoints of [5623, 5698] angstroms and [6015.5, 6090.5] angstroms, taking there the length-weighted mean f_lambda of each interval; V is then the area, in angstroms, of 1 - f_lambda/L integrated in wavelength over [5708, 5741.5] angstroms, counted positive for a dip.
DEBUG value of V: -3.6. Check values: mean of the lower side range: 51.4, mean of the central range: 58.3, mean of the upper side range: 59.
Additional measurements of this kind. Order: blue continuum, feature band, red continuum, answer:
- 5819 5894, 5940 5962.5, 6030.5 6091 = 1.46 angstroms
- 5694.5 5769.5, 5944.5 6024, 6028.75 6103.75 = 9.77 angstroms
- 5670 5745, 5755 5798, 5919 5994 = -2.07 angstroms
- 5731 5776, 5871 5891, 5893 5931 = 2.72 angstroms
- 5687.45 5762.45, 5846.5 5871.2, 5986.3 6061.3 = 1.70 angstroms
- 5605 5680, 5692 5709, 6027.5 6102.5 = -0.88 angstroms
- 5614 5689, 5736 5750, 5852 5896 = -3.64 angstroms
